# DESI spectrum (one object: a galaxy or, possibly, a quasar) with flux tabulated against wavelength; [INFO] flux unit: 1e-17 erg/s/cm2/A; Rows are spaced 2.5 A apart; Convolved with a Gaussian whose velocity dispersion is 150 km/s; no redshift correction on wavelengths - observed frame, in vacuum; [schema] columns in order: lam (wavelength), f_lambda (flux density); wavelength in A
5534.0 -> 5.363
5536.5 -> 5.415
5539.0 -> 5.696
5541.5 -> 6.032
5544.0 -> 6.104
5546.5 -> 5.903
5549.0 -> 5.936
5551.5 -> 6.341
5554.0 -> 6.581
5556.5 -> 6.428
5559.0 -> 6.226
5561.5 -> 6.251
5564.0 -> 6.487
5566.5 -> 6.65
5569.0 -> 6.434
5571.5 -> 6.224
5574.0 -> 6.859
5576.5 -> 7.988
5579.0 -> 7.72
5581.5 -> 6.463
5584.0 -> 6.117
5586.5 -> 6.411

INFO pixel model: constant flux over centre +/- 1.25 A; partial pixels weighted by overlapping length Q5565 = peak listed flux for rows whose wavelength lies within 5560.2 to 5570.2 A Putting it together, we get 6.65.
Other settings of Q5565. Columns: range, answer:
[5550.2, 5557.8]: 6.581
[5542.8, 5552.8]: 6.341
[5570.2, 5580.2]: 7.988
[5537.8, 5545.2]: 6.104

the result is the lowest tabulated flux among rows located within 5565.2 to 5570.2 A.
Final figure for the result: 6.434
